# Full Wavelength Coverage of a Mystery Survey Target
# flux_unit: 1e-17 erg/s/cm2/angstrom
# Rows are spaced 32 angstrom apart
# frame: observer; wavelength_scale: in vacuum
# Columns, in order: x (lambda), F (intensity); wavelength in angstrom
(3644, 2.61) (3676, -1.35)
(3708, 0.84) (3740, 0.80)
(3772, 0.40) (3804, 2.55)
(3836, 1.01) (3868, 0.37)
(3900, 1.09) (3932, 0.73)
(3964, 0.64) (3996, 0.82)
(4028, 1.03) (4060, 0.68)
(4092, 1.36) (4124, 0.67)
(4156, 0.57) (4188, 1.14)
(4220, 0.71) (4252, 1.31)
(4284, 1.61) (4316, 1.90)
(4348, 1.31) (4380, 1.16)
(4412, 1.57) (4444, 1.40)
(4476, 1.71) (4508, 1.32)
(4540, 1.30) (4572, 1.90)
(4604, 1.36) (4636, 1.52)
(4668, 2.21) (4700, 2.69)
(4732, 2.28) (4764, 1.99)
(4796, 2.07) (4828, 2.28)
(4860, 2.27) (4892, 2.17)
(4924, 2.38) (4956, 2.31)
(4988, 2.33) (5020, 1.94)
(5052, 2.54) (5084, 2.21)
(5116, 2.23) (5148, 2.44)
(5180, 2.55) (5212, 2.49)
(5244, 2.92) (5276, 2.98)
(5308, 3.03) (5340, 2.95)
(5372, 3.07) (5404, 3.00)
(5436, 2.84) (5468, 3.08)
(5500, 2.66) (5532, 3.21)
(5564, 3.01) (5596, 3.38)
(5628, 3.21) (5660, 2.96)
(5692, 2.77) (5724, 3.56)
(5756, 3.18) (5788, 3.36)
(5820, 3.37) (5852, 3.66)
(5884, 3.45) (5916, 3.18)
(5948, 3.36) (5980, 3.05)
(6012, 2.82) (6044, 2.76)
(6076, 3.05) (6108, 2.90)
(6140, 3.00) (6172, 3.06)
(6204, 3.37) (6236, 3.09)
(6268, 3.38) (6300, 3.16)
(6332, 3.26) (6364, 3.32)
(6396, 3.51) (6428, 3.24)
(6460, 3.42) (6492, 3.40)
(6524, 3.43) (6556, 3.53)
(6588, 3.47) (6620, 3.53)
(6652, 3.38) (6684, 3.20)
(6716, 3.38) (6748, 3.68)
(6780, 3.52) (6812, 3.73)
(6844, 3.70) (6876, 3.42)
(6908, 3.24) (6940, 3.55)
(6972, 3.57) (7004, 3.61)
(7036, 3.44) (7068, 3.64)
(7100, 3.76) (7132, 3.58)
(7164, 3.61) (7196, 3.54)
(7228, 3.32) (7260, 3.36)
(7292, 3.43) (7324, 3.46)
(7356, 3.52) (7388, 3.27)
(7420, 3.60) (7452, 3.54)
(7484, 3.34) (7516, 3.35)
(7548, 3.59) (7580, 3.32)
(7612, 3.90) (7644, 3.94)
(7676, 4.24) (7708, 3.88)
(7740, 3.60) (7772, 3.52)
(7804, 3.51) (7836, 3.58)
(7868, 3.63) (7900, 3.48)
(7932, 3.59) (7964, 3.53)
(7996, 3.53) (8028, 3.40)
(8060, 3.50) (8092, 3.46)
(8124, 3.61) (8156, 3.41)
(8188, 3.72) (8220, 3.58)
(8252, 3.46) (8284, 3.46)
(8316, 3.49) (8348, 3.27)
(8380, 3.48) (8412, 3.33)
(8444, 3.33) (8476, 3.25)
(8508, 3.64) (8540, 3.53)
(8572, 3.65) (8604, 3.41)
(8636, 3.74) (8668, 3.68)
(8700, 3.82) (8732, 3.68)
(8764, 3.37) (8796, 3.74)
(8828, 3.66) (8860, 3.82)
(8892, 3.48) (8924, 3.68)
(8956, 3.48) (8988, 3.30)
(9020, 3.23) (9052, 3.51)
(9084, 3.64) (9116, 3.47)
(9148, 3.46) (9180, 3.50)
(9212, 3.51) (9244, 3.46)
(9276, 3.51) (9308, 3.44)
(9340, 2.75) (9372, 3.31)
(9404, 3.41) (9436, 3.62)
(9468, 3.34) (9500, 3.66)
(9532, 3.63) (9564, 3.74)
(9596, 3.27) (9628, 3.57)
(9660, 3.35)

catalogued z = 0.17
